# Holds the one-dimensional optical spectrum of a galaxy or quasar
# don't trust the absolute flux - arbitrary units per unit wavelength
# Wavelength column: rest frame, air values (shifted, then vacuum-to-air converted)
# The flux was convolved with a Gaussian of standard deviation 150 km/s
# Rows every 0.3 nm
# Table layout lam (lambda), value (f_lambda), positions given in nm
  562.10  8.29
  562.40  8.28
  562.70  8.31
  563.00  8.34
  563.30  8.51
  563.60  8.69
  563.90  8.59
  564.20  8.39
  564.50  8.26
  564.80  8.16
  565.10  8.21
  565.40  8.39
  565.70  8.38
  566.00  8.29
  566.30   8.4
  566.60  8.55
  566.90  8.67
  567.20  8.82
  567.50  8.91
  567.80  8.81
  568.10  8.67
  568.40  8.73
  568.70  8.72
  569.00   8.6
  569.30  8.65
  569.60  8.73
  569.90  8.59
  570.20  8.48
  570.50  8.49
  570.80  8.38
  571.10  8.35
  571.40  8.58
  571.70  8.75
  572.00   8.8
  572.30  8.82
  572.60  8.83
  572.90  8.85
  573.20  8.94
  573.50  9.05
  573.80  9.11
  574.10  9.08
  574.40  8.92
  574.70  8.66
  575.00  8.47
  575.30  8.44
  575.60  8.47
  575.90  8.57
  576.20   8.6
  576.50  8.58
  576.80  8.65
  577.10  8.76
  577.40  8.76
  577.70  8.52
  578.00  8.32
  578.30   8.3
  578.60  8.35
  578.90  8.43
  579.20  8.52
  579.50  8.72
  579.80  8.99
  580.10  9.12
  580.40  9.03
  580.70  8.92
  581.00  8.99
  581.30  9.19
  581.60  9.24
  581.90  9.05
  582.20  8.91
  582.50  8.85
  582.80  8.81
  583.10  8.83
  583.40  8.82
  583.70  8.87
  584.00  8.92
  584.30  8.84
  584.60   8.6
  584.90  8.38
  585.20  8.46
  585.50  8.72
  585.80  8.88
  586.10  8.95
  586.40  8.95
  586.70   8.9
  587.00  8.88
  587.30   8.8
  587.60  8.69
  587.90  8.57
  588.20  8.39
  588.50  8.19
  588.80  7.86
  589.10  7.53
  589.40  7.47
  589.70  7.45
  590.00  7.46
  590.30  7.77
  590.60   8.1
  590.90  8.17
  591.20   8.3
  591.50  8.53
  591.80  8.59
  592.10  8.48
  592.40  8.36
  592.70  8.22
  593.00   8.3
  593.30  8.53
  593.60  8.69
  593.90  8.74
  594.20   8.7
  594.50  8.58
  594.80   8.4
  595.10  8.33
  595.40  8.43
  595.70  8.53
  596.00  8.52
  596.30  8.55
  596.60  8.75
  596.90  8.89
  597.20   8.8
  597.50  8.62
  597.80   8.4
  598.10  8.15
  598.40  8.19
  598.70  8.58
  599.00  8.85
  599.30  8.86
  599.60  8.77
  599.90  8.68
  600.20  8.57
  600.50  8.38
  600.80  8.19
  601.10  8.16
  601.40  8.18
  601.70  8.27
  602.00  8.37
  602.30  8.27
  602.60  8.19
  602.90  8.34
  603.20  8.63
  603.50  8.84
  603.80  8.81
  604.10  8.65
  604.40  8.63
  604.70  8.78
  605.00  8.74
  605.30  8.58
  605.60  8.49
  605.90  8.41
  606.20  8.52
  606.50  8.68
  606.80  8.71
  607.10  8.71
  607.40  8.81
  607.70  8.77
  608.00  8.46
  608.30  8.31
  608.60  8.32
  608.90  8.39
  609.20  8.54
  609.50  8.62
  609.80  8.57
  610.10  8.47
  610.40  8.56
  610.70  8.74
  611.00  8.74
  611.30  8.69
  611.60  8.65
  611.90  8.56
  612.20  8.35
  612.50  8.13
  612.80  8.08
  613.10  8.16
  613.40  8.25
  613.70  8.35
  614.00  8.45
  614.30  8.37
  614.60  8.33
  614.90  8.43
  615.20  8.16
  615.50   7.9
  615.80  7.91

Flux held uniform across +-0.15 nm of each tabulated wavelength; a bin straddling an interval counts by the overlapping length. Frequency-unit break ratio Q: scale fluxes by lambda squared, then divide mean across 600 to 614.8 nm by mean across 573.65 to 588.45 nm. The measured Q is 1.1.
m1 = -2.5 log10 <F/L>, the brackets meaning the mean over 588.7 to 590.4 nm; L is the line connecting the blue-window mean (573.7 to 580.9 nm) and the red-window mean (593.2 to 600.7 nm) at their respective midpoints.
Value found 0.14 mag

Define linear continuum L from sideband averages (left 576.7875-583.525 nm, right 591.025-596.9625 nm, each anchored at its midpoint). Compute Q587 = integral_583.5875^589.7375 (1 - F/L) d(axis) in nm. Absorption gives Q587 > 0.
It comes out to 0.11 nm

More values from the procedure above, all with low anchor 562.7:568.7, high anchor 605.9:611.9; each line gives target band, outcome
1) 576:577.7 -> -0.02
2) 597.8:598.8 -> 0.03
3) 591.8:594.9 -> 0.02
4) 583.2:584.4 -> -0.04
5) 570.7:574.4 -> -0.12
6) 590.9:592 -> 0.02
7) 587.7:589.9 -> 0.16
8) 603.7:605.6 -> -0.02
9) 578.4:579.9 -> -0.01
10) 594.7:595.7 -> 0.02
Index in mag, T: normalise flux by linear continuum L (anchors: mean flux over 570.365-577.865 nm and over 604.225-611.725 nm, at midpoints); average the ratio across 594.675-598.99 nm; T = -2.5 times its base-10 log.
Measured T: 0.014 mag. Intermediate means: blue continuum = 8.7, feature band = 8.52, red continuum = 8.6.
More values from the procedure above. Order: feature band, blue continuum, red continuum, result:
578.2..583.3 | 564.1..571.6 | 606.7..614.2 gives -0.04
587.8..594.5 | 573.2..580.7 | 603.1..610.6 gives 0.06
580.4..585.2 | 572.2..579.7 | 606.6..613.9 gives -0.03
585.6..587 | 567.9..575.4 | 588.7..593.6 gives -0.08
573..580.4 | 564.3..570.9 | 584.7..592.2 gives -0.03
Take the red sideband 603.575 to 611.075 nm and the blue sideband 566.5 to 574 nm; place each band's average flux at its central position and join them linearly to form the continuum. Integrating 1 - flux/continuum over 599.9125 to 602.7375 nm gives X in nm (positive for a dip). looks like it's 0.10 nm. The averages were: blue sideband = 8.72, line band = 8.31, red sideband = 8.6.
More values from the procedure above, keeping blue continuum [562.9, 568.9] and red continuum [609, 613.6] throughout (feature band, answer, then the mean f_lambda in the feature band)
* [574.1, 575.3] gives -0.03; 8.7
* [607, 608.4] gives -0.02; 8.62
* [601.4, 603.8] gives 0.02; 8.43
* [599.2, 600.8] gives -0.02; 8.6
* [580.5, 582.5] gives -0.12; 9.03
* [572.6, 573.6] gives -0.05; 8.92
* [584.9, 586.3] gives -0.04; 8.72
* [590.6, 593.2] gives 0.04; 8.36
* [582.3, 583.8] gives -0.06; 8.84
